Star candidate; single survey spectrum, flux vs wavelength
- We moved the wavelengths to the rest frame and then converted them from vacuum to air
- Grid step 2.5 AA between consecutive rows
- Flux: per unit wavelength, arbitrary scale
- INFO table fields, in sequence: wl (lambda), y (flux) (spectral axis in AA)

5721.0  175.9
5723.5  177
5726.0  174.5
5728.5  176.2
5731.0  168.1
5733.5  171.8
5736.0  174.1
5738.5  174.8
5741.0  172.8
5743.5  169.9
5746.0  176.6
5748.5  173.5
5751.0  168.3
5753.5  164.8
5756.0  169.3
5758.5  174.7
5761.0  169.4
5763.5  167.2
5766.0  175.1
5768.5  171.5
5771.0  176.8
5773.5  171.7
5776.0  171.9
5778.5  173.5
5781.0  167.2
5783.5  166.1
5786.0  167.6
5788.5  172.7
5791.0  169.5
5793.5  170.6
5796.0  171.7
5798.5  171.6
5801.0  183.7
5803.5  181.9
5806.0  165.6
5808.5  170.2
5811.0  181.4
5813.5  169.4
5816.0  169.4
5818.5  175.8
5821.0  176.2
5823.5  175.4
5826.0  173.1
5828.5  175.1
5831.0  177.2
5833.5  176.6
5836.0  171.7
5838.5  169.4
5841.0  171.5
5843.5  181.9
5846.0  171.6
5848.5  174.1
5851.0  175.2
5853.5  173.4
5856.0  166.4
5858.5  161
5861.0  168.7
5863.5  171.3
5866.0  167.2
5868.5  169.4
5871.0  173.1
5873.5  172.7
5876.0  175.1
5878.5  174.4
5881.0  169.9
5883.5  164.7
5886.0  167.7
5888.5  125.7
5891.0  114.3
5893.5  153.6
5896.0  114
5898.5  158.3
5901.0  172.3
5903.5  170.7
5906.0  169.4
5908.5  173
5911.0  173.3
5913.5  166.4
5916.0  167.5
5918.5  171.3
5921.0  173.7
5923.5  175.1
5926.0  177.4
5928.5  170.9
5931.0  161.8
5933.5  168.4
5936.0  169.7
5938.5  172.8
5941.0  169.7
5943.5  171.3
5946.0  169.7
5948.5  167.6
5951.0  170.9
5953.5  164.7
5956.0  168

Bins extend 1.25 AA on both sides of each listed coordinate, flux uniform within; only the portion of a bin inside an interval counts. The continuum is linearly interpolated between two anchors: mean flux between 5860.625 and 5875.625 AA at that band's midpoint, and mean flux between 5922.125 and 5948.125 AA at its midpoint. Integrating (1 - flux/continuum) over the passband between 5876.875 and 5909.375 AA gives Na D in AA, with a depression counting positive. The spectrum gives 2.8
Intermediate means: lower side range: 171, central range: 156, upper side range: 171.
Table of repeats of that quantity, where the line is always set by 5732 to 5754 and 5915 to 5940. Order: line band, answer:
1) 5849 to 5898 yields 2.9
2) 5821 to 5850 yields -0.5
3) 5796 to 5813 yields -0.3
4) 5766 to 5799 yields 0.1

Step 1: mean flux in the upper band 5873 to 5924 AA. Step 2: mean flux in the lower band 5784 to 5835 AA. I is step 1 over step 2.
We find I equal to 0.93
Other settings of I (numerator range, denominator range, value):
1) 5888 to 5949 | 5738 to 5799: 0.96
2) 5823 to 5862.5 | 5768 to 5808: 1.00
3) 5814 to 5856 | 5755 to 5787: 1.02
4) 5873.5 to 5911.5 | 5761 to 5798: 0.93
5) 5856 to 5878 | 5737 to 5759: 0.99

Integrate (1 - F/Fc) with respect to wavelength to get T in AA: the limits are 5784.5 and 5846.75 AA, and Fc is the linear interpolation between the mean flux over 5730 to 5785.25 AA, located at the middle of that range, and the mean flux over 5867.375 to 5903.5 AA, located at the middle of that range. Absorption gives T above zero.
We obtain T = -3.2 AA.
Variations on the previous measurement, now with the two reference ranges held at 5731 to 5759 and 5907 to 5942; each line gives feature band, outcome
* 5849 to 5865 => 0.1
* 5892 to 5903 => 1.3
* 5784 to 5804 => -0.2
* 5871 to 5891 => 1.1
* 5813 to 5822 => -0.1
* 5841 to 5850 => -0.2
